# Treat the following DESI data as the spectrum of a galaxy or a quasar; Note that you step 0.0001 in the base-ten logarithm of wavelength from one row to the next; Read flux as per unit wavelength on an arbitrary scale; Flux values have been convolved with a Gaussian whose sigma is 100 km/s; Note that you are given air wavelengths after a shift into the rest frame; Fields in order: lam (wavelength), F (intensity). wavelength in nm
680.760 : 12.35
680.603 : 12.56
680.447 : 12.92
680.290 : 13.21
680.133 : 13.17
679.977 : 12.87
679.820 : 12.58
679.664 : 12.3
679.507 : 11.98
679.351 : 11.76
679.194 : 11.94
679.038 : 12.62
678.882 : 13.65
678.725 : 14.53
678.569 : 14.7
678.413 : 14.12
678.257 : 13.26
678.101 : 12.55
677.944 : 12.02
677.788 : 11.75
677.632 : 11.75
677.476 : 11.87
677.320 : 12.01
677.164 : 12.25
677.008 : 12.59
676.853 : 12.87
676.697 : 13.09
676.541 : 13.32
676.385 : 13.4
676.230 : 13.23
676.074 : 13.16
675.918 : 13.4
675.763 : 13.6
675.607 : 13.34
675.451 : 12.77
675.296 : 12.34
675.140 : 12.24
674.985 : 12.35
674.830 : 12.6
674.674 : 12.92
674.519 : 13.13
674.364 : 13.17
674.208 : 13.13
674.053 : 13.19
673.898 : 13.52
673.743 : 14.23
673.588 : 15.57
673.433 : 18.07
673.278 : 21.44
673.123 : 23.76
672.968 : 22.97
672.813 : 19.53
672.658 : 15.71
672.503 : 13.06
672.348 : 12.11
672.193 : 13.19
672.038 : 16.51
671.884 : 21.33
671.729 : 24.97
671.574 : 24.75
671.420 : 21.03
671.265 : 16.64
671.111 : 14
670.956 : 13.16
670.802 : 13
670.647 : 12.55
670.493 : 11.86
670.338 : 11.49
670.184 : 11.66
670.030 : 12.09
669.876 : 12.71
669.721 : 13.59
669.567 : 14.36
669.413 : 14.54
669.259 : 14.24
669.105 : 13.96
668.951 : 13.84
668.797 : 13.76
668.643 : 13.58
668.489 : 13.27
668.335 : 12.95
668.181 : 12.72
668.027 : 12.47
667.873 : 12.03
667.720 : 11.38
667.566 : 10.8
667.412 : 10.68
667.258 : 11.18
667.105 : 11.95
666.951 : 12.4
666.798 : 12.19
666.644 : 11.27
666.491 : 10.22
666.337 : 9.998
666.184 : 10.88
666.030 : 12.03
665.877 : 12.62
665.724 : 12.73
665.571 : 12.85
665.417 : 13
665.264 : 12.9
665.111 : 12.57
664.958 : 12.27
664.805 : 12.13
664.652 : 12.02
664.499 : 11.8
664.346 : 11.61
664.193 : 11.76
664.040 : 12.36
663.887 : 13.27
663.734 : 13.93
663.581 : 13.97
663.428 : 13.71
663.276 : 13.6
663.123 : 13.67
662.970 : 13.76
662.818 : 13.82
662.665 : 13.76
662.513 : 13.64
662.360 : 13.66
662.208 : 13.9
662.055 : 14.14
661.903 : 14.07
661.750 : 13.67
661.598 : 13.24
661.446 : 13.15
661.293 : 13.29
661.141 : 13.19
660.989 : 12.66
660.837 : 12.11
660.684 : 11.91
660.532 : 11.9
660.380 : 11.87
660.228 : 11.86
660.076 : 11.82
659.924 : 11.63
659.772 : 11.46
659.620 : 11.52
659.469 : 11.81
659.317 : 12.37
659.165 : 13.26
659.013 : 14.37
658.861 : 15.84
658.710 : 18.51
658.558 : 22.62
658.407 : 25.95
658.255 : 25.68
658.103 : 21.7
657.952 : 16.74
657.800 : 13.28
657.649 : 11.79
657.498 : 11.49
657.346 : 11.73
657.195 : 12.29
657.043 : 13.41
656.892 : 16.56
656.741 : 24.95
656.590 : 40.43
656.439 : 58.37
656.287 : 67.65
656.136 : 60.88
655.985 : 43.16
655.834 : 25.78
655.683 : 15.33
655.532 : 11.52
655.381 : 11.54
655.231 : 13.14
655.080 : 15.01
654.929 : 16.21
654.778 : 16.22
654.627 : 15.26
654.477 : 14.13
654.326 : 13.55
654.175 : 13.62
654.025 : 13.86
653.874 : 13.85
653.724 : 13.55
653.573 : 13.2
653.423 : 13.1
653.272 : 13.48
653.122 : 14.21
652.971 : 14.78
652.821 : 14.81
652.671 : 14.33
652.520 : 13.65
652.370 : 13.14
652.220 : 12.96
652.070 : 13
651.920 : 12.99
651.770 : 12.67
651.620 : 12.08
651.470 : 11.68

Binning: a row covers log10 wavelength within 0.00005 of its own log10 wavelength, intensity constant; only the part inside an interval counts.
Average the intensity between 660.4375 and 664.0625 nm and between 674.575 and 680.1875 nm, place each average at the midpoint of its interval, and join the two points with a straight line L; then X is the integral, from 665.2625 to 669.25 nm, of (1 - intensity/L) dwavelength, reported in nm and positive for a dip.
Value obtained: 0.28 nm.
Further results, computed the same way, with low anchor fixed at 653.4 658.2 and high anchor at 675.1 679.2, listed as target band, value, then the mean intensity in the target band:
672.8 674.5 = -0.31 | 16.9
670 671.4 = 0.19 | 13.3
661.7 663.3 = 0.41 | 13.8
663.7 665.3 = 0.49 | 12.4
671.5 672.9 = -0.29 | 17.9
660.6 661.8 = 0.39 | 12.9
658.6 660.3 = 0.55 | 13.3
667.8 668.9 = 0.22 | 13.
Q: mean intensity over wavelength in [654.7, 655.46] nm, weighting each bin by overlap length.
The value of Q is 14.4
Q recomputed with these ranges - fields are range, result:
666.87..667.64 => 11.4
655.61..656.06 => 28.1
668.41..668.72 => 13.4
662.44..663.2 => 13.7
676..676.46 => 13.3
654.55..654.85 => 15.7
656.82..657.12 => 14.9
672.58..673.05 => 19.4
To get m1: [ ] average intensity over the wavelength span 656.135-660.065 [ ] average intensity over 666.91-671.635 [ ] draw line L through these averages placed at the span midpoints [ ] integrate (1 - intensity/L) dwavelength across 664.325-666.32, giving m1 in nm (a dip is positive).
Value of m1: 0.49 nm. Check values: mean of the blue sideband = 21.2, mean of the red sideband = 13.5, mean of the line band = 12.2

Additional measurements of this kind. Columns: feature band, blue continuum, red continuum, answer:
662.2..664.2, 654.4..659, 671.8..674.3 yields 0.672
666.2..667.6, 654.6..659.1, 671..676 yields 0.563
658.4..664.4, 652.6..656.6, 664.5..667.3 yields 0.823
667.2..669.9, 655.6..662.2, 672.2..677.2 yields 0.569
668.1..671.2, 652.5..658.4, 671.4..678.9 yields 0.594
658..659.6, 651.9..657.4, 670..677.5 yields 0.081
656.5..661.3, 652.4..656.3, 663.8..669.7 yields 0.197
